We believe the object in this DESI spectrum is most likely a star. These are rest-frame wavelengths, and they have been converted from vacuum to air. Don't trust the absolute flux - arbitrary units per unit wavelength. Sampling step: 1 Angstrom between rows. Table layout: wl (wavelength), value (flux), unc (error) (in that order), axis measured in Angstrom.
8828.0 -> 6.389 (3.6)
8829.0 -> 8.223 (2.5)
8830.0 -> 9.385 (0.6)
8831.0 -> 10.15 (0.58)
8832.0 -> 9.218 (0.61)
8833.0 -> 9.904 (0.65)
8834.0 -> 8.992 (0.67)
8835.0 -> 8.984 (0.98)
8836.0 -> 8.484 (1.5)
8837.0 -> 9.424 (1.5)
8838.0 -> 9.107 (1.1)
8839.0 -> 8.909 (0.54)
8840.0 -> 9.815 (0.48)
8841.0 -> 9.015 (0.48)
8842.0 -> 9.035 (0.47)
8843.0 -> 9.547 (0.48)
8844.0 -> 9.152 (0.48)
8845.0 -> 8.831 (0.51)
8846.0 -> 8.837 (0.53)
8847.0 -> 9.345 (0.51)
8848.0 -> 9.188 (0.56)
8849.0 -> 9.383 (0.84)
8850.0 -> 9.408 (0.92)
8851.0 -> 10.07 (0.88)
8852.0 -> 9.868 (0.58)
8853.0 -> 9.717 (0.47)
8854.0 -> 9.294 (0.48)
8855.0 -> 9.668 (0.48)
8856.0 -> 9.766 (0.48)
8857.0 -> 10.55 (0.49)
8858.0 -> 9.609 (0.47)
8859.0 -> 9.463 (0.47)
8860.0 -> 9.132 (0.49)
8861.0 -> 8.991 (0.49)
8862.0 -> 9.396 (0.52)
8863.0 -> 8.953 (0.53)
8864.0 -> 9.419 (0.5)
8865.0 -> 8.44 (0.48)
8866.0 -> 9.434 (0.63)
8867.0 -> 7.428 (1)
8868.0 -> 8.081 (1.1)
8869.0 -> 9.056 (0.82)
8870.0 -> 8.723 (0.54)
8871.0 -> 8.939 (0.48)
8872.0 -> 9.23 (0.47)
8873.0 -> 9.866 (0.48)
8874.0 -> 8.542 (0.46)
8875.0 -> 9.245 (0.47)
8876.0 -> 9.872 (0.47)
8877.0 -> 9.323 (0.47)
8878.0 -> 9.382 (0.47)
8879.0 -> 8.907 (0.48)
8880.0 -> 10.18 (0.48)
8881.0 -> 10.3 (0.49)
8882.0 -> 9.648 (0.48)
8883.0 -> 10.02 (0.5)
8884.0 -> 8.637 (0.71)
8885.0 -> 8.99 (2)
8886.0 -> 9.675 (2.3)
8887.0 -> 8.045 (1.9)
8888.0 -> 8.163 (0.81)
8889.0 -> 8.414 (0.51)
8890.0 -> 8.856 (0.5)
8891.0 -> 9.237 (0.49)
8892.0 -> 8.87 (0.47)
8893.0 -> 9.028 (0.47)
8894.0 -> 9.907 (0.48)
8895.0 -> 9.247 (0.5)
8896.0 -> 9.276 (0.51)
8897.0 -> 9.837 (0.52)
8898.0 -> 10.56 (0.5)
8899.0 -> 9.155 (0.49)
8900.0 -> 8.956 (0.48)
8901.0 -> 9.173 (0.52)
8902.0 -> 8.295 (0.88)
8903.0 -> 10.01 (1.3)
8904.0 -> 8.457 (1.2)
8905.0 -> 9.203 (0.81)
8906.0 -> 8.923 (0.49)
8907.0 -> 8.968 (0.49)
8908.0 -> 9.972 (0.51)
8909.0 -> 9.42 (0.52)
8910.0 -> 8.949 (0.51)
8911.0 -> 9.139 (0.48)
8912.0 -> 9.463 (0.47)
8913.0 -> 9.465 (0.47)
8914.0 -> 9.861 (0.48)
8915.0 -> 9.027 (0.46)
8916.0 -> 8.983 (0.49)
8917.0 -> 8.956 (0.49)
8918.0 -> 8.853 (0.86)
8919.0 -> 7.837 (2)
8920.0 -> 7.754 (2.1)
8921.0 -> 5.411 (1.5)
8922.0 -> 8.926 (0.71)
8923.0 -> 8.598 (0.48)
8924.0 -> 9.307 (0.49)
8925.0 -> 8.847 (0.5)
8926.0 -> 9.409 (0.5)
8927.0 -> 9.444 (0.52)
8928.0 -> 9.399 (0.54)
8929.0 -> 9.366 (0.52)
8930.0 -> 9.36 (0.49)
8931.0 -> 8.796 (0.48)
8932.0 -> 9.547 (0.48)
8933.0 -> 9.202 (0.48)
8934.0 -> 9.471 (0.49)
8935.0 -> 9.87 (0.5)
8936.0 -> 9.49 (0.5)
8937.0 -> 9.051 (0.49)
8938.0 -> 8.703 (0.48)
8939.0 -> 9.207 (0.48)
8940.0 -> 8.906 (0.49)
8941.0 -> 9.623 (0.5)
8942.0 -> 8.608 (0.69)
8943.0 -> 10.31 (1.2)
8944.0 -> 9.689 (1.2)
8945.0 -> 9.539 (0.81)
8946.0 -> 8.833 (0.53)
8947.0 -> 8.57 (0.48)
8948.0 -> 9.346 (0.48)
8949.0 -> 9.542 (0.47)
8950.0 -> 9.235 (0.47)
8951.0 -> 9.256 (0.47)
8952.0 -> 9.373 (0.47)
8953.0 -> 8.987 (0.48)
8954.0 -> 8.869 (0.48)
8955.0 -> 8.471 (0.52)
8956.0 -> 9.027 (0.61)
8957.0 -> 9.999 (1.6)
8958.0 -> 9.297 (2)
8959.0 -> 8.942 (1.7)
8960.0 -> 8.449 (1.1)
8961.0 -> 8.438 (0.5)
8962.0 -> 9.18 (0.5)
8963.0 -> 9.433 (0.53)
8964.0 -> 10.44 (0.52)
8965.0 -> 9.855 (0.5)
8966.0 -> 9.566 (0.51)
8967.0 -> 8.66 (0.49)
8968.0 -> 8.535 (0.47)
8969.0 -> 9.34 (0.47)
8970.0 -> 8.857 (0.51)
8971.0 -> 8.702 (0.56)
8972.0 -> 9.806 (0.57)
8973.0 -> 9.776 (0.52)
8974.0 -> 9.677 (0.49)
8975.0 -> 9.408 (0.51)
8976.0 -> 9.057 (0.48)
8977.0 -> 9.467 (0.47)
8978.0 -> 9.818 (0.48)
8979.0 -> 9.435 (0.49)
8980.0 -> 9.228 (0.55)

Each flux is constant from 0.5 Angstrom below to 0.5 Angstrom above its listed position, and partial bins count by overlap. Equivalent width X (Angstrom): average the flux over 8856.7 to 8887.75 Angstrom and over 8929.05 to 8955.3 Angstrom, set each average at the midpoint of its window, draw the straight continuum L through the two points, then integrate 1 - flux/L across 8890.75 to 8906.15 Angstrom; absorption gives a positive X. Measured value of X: -0.1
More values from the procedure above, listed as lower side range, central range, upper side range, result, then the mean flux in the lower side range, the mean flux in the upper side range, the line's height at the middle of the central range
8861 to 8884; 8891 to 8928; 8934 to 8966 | 0.7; 9.18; 9.25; 9.22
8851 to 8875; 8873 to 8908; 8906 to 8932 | -0.6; 9.22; 8.95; 9.09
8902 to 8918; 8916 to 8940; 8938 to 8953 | 0.9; 9.21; 9.26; 9.24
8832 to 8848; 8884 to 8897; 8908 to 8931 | 0.0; 9.16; 8.92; 9.01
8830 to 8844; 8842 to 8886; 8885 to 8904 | -0.4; 9.28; 9.13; 9.21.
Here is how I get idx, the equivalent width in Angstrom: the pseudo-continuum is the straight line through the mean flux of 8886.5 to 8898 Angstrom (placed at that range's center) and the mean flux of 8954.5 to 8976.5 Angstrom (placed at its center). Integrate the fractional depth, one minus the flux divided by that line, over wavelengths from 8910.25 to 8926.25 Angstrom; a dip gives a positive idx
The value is 0.7 Angstrom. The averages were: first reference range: 9.06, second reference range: 9.22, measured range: 8.73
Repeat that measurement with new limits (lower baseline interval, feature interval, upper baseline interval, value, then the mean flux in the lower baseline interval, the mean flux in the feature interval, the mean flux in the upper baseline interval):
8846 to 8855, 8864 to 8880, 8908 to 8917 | 0.7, 9.5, 9.02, 9.31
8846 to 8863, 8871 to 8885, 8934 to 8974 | 0.0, 9.51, 9.44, 9.23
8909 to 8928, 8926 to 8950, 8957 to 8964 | -0.9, 8.82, 9.3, 9.14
